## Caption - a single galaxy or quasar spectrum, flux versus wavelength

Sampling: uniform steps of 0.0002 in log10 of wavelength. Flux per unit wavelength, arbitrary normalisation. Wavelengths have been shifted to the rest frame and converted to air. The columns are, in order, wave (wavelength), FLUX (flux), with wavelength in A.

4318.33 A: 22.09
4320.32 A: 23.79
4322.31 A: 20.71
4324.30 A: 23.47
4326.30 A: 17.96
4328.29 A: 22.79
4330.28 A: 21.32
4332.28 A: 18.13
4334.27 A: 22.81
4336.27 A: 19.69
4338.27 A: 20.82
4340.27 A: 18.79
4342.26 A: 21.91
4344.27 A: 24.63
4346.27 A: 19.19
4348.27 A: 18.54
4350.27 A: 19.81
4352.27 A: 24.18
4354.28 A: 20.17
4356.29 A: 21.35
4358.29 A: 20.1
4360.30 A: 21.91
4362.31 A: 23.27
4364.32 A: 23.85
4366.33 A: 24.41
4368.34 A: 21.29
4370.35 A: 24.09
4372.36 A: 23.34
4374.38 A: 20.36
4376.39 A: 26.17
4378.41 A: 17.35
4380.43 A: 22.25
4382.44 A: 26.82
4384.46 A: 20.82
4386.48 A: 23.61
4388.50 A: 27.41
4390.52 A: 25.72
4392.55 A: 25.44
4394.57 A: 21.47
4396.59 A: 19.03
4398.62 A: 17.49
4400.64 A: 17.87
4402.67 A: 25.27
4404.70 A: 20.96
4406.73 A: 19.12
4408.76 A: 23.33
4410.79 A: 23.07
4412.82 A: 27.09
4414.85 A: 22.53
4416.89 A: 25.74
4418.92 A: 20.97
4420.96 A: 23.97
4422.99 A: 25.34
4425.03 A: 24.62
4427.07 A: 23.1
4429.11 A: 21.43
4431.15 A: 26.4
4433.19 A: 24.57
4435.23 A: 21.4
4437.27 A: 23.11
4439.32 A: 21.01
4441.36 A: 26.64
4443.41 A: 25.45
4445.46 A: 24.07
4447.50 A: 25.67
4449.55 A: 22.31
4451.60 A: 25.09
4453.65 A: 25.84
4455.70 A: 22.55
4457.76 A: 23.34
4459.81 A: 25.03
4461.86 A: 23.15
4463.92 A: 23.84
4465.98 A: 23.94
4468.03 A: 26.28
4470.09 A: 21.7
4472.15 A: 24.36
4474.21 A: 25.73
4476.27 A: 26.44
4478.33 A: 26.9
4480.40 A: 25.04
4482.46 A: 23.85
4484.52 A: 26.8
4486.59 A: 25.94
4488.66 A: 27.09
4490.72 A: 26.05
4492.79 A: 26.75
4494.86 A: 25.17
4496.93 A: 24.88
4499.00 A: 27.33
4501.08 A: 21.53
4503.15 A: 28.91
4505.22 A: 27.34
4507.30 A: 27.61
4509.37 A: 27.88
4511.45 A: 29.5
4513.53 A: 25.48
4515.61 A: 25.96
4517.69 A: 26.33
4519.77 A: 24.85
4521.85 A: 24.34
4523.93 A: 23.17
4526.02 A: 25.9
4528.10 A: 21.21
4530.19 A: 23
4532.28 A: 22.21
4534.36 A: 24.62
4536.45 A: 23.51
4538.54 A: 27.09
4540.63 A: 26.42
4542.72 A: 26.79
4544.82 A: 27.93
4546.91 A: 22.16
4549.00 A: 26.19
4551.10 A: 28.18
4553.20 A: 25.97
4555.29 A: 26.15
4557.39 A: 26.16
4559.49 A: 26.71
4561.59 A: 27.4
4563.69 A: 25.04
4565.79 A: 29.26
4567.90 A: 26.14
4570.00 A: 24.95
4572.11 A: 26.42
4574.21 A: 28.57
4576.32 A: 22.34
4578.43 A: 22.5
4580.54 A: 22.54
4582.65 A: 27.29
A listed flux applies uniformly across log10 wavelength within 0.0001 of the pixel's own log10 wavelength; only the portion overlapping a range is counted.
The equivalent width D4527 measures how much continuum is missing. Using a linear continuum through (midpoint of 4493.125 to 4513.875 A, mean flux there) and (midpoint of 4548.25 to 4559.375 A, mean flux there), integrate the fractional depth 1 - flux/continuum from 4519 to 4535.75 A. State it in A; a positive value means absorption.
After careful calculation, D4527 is 1.9 A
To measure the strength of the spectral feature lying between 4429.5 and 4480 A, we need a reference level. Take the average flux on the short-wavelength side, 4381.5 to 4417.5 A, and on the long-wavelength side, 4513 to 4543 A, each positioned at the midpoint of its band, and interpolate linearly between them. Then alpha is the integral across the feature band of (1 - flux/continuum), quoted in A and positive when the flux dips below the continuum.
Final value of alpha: -1.5 A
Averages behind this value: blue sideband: 22.9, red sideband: 24.7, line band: 24.3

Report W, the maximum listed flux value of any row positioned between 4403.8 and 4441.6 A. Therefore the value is 27.09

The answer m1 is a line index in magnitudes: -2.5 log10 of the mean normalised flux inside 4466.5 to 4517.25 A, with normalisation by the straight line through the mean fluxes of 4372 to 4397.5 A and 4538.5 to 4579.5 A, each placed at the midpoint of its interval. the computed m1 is -0.05 mag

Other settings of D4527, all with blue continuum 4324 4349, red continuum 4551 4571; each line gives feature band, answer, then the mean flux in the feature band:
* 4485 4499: -0.8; 26.1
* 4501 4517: -1.2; 27.1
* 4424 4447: -0.6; 23.8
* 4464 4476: -0.2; 24.5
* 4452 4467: -0.1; 24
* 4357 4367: -0.6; 22.6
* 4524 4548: 1.2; 24.6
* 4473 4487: -0.8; 25.8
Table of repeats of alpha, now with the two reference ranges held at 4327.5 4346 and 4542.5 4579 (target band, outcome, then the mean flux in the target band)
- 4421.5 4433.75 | -0.6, 24.2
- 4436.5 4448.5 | -0.5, 24.3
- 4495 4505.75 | -0.5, 25.9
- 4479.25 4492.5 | -0.8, 25.9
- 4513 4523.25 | -0.1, 25.3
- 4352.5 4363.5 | 0.0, 21.6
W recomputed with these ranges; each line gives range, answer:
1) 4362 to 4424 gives 27.41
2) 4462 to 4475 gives 26.28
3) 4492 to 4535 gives 29.5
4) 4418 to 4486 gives 26.9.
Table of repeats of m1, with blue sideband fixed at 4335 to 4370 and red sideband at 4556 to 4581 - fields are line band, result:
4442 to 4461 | -0.04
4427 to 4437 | -0.02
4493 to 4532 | -0.04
